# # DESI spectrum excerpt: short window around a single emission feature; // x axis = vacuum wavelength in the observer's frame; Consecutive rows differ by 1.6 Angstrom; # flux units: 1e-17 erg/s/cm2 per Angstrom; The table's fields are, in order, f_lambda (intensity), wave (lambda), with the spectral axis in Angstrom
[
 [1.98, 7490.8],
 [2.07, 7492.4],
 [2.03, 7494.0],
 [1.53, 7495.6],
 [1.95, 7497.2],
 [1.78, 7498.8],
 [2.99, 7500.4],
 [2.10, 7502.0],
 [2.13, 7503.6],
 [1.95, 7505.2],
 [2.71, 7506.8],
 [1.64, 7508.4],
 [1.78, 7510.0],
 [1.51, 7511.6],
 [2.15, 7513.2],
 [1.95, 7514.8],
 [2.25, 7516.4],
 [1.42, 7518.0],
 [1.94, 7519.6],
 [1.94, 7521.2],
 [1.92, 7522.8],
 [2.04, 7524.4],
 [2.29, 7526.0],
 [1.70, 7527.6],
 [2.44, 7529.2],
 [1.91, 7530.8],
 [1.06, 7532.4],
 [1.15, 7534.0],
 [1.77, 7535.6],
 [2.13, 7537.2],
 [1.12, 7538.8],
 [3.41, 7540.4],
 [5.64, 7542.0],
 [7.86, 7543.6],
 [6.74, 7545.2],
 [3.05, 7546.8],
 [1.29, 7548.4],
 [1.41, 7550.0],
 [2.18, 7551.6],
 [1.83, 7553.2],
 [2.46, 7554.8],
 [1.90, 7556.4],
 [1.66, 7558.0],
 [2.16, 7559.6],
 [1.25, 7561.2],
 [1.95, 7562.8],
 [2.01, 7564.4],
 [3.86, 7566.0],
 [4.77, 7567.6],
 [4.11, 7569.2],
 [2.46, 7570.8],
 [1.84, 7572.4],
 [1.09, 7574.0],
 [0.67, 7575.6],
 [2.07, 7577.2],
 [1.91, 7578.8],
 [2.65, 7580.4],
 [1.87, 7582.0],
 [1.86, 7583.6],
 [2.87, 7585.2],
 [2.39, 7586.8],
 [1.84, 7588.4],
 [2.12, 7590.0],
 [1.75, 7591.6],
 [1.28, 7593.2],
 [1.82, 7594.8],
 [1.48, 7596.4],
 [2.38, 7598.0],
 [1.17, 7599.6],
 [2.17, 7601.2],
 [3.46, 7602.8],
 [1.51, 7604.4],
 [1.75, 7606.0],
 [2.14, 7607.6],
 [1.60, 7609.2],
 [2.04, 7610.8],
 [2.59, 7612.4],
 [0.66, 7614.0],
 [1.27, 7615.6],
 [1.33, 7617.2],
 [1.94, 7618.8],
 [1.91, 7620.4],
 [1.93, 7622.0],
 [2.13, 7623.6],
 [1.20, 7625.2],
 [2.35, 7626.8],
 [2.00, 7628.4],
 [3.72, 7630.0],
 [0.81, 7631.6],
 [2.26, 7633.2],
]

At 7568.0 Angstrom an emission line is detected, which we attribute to [N II] 6583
